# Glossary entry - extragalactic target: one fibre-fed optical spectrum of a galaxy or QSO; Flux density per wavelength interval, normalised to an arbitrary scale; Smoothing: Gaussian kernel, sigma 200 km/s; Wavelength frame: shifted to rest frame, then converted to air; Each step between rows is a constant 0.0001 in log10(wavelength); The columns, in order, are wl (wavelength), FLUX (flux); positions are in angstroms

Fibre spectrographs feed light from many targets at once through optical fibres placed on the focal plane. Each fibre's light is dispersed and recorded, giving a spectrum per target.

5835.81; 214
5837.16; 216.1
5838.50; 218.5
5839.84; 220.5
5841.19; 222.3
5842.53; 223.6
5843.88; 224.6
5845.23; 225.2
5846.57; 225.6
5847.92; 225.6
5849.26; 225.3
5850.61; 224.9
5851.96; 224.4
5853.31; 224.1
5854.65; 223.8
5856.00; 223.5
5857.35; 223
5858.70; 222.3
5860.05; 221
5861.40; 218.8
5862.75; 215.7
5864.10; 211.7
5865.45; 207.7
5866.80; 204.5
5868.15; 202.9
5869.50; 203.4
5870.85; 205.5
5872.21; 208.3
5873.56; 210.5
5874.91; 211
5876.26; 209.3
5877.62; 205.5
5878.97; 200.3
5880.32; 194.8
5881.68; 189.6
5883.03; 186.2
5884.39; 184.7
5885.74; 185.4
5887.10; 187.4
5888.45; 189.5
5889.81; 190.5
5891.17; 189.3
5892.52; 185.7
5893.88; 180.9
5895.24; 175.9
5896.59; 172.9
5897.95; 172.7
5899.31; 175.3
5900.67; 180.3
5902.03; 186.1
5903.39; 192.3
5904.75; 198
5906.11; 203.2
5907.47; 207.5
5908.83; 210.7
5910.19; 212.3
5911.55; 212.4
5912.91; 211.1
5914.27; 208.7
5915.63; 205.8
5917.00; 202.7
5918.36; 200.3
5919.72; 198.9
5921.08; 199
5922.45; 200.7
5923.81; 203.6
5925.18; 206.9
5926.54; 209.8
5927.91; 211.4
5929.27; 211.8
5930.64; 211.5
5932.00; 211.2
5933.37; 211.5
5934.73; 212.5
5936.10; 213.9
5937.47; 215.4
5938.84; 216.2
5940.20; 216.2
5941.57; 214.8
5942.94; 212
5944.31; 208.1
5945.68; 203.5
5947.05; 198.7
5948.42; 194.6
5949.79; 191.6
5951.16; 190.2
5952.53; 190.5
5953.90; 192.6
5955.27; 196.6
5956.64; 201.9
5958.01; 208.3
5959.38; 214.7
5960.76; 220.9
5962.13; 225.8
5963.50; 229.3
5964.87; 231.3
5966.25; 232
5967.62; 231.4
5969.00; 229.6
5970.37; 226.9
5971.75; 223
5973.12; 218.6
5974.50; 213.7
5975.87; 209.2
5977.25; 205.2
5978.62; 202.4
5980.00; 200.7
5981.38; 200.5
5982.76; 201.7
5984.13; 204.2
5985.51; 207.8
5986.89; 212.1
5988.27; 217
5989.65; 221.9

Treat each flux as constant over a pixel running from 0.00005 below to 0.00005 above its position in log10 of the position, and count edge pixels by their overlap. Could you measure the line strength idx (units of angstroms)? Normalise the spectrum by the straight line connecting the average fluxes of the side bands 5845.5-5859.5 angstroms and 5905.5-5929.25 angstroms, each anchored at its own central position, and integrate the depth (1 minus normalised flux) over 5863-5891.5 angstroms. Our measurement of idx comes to 2.4 angstroms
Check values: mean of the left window 224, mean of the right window 206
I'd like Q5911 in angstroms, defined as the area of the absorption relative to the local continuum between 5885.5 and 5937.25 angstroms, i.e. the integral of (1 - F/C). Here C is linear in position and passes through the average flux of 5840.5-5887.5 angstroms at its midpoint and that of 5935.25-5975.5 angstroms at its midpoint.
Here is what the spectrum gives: 3.3 angstroms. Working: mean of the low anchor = 212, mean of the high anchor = 212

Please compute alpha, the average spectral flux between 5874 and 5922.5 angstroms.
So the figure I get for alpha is 195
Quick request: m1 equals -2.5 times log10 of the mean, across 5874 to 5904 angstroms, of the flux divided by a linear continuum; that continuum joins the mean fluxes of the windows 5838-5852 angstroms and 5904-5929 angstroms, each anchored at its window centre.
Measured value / 0.131 mag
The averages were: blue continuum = 224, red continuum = 206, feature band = 189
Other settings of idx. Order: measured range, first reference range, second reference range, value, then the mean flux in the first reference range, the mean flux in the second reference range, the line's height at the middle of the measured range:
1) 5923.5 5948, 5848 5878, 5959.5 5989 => 0.62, 215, 216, 216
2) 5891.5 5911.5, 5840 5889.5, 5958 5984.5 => 2.12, 211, 217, 213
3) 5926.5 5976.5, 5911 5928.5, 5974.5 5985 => -1.82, 205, 204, 205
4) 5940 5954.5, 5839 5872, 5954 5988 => 0.97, 219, 214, 215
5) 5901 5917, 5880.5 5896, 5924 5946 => -0.51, 186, 212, 197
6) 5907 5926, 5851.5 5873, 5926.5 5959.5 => 0.30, 215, 206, 209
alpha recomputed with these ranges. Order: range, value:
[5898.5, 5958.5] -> 204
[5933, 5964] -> 208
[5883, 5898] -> 184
